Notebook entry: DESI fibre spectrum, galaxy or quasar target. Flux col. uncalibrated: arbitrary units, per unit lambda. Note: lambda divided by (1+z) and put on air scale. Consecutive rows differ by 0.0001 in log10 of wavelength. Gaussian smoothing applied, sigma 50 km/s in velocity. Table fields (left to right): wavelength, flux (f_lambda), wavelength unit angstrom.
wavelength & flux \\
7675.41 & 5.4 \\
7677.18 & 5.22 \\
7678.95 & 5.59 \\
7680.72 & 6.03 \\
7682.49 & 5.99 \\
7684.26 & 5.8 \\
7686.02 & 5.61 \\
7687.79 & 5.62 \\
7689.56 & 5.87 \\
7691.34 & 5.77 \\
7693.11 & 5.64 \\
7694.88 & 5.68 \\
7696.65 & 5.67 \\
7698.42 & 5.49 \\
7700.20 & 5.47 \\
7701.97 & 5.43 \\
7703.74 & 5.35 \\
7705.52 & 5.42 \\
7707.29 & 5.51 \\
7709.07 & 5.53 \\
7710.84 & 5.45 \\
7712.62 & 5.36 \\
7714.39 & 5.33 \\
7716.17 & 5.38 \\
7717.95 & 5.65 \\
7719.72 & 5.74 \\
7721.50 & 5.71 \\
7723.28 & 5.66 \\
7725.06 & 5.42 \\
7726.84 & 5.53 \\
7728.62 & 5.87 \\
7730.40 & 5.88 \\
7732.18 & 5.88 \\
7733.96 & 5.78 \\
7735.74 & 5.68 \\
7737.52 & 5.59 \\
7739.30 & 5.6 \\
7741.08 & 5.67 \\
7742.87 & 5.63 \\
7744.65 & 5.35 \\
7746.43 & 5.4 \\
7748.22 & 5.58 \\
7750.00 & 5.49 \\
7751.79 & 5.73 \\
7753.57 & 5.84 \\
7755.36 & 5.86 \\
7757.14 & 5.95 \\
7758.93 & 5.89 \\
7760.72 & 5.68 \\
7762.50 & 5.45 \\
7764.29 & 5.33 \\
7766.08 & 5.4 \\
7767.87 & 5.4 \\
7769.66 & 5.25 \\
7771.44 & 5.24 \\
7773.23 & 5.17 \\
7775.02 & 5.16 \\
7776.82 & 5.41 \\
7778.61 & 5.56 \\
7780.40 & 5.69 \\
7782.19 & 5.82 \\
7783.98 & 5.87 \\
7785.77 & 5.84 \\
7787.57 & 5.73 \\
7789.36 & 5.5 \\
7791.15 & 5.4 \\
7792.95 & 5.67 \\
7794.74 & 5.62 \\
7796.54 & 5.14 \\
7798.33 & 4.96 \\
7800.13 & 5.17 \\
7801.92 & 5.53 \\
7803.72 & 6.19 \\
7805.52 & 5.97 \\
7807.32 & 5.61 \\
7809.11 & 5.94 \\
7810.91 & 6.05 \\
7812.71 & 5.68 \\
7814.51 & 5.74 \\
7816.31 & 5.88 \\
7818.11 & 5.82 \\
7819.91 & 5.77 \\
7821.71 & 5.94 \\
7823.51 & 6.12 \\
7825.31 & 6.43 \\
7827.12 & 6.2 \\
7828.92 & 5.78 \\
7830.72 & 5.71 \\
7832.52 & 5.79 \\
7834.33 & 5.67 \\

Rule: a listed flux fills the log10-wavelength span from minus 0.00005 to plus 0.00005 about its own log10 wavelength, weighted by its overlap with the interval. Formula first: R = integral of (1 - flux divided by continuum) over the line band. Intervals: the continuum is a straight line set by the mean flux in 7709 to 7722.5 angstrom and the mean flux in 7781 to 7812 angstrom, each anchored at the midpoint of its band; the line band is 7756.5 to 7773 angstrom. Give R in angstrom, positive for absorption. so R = 0.3 angstrom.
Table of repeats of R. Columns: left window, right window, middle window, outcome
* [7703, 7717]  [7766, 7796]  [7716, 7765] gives -1.8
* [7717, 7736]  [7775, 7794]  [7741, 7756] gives 0.2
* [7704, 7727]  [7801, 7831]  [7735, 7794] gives 1.4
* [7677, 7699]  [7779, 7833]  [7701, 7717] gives 0.8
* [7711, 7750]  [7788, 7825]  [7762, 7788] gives 0.8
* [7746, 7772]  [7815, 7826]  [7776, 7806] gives 1.0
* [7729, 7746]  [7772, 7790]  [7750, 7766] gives -0.2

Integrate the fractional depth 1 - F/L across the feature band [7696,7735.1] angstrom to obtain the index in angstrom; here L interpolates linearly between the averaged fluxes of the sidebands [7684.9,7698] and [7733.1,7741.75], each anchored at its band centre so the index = 0.76 angstrom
